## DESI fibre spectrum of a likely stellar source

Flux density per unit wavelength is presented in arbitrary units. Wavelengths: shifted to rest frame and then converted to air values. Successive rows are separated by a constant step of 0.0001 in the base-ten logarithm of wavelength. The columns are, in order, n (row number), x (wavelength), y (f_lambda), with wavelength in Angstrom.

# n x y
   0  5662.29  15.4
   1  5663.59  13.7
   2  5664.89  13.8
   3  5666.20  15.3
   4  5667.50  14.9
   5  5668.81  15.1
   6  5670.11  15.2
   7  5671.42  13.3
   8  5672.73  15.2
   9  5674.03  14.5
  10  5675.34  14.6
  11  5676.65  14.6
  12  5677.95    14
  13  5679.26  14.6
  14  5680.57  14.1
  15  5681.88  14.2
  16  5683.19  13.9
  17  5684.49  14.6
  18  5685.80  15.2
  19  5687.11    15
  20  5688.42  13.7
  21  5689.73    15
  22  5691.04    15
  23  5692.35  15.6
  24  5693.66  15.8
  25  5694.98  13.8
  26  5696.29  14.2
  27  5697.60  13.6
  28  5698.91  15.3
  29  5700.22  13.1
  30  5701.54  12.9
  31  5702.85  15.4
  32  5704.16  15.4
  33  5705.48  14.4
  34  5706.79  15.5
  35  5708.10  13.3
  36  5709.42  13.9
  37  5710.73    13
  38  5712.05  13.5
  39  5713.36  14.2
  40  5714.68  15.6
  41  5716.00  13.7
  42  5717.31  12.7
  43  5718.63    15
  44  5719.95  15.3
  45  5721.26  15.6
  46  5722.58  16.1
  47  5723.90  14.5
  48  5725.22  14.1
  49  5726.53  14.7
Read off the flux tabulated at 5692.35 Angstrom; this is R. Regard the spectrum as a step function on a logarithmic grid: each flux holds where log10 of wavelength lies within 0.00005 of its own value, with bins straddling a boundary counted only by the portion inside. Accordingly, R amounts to 15.6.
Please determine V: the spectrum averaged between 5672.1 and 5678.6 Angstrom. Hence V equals 14.6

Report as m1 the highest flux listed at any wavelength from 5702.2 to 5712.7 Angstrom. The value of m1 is 15.5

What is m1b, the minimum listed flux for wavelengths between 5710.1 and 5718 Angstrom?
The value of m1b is 12.7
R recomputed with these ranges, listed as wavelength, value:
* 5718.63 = 15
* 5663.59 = 13.7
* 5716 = 13.7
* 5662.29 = 15.4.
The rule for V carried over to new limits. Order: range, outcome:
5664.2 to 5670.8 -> 14.8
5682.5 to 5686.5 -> 14.6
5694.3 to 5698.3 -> 13.9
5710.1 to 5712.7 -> 13.2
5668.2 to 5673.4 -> 14.7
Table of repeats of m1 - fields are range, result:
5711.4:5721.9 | 15.6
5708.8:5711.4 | 13.9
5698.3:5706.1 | 15.4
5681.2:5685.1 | 14.6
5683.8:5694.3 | 15.8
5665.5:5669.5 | 15.3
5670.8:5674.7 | 15.2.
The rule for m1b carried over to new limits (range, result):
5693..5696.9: 13.8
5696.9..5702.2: 12.9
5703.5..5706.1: 14.4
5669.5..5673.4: 13.3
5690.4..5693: 15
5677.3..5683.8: 13.9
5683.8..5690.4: 13.7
